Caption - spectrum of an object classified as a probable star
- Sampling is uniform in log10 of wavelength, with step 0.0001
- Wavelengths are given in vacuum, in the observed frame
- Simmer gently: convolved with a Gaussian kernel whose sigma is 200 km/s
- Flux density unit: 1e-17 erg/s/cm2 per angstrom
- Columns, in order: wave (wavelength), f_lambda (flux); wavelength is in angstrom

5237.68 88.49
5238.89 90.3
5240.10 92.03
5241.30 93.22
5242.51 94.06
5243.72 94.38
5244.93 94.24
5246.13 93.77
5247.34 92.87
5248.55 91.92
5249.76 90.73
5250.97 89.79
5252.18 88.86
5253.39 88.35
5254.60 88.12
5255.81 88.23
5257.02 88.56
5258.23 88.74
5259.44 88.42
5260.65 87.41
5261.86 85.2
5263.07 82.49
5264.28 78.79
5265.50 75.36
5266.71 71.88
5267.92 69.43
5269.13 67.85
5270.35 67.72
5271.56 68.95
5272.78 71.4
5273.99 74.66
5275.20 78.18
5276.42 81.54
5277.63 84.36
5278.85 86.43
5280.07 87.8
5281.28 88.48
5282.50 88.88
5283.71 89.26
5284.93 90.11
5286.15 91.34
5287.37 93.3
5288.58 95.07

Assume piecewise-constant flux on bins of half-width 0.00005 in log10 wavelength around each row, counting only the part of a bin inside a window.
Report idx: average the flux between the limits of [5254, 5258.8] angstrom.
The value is 88.4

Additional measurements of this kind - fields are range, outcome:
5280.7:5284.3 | 88.9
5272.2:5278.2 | 78.1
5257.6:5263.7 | 86.5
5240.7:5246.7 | 94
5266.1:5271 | 69.3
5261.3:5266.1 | 80.4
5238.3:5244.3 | 92.8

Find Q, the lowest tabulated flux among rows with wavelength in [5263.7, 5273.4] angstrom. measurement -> 67.72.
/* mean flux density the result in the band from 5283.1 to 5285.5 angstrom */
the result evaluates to 89.8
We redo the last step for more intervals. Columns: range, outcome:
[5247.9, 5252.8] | 90.2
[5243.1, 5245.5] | 94.1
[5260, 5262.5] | 86.4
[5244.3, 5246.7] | 94.2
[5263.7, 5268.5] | 73.8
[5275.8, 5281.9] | 85.6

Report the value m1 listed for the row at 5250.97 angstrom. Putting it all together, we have 89.79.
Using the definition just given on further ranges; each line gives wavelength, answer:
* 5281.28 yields 88.48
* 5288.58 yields 95.07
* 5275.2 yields 78.18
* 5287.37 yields 93.3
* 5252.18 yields 88.86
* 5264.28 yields 78.79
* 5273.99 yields 74.66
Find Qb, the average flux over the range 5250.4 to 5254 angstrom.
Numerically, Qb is 89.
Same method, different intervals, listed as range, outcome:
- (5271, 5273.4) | 70.2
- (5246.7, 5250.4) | 91.7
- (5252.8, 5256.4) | 88.2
